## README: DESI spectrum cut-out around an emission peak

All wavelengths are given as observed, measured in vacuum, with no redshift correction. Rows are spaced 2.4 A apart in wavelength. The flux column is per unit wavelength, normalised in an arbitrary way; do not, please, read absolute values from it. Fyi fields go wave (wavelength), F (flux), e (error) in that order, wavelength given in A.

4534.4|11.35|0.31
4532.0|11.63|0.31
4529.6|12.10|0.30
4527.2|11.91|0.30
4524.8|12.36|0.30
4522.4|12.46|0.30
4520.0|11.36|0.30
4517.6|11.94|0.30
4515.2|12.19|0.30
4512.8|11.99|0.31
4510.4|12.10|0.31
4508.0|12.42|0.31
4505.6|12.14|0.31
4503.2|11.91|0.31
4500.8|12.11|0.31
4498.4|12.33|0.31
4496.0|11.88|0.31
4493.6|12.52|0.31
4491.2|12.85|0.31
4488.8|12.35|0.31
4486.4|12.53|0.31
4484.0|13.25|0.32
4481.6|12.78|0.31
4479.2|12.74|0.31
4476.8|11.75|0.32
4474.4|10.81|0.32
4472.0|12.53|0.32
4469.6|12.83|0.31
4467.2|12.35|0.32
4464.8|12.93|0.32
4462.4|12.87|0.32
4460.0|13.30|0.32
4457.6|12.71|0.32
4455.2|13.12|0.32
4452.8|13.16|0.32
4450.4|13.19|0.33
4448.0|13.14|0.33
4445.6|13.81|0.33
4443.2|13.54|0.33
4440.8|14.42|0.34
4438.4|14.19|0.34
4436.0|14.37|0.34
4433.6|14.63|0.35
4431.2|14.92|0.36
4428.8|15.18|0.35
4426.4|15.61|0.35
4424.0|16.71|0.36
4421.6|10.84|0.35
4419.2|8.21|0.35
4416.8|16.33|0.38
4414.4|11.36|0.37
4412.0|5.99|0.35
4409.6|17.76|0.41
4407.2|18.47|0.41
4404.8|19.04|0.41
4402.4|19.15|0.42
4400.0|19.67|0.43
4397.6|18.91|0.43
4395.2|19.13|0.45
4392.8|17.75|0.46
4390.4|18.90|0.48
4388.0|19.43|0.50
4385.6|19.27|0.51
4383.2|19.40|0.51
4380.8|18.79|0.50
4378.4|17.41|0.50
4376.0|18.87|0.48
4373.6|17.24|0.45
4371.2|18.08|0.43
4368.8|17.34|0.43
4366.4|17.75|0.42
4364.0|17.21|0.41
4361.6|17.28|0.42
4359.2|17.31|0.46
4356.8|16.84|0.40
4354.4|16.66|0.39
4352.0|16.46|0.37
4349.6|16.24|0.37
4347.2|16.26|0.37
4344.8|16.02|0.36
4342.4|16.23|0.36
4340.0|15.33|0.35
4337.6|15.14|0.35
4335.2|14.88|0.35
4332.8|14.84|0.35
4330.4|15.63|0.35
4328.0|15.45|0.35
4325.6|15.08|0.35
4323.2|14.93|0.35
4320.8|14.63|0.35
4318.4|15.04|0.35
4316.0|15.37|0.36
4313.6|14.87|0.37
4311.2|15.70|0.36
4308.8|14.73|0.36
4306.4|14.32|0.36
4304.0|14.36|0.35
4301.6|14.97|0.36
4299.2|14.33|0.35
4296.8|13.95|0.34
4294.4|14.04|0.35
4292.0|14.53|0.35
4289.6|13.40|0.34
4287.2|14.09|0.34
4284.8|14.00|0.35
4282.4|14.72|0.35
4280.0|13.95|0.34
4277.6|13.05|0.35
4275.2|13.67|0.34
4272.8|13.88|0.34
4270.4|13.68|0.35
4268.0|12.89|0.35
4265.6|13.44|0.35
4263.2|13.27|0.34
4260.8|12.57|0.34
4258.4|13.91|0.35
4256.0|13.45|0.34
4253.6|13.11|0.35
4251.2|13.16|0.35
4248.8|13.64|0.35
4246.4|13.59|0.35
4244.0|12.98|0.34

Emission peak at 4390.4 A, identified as C IV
